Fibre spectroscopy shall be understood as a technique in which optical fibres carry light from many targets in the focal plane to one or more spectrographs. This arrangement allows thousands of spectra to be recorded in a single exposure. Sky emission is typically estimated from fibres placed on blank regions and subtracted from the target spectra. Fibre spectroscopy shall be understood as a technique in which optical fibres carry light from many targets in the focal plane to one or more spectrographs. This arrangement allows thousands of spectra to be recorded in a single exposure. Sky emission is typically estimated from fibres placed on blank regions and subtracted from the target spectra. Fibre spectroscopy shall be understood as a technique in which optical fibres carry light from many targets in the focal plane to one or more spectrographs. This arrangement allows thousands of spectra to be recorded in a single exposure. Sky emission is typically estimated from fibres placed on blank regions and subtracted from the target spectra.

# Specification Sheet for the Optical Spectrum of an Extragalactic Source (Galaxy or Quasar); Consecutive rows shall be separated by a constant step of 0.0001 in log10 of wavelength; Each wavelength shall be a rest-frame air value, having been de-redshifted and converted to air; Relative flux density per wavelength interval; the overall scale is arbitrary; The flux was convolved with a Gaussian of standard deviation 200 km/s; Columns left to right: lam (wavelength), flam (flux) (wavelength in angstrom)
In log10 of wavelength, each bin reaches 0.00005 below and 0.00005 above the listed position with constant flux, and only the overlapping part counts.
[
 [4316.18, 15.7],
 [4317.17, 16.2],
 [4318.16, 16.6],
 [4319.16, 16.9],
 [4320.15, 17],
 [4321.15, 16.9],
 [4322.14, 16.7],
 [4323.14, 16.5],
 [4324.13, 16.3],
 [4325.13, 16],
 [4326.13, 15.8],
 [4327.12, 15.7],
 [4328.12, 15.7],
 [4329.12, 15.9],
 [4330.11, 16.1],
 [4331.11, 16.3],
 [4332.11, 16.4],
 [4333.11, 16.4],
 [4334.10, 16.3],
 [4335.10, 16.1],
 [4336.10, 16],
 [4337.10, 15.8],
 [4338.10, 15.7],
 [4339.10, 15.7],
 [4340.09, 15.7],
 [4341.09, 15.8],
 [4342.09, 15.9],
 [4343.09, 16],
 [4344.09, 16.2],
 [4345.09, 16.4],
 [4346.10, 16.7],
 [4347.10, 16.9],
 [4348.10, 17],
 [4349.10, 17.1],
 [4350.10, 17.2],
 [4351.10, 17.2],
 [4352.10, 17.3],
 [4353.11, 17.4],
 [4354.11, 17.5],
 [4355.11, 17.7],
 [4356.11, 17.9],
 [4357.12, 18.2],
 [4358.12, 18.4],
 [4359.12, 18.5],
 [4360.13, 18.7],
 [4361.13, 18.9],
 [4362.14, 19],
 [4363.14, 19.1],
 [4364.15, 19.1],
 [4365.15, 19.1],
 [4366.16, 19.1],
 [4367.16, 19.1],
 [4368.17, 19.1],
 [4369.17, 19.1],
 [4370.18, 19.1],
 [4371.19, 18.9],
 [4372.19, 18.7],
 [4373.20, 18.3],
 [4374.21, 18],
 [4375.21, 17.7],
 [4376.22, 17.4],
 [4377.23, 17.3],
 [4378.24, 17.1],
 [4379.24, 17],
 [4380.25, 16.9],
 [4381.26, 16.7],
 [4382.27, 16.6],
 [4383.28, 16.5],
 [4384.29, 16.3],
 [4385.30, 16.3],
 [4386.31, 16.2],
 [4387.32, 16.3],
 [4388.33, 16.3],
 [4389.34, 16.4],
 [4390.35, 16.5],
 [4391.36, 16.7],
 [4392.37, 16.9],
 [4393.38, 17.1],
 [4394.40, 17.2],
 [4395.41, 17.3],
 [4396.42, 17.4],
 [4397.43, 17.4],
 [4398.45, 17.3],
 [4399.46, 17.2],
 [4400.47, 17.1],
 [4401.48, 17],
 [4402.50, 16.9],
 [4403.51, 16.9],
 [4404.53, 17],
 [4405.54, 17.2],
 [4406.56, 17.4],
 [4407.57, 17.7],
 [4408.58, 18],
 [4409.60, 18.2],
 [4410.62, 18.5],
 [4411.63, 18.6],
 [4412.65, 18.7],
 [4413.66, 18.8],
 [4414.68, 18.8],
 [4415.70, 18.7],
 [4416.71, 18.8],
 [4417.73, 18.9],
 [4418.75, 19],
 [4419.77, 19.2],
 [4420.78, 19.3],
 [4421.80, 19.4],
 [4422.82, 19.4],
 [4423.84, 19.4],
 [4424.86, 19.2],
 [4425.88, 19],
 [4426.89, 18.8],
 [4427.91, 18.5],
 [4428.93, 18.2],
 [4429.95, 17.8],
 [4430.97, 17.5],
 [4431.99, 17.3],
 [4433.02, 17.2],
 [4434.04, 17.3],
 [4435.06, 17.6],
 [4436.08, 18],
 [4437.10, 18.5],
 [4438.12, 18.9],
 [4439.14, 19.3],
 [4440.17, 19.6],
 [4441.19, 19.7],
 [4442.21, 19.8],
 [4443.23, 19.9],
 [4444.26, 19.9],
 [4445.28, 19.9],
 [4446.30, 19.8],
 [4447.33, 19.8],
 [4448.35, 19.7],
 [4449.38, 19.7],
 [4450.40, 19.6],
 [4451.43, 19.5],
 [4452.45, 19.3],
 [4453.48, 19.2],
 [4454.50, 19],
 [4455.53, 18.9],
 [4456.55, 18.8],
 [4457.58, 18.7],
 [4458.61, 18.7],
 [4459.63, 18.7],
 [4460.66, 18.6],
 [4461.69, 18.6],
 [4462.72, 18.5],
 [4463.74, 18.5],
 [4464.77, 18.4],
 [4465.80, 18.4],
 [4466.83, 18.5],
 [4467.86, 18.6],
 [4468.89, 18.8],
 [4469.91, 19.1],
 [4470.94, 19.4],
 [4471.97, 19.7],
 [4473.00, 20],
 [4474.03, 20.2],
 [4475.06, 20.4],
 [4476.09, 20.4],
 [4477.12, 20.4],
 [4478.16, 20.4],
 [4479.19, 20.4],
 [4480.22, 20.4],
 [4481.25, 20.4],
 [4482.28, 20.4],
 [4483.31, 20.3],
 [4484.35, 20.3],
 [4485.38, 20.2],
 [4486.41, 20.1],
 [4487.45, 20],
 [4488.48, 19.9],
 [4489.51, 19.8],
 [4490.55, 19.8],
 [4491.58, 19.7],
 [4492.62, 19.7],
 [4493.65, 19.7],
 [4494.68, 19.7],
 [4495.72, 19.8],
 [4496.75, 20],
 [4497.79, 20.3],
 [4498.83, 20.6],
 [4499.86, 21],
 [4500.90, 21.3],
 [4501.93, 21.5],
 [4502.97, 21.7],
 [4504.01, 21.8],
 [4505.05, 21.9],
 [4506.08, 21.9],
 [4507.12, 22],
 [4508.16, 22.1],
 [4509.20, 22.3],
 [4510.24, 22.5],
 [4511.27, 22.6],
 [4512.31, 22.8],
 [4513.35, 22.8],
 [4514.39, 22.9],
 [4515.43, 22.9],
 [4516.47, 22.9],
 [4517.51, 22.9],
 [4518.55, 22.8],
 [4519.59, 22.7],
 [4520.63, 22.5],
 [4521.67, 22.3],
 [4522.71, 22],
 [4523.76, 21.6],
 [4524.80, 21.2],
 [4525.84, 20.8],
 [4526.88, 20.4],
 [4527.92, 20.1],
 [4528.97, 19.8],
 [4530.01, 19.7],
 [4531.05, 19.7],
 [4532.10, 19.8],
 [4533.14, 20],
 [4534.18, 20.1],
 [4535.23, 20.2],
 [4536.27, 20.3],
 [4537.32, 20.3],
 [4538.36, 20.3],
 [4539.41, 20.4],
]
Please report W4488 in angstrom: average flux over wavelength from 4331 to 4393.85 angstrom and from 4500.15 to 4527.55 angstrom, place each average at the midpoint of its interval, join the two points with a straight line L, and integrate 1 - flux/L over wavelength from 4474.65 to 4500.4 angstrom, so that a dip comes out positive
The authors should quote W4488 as 1.3 angstrom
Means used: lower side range 17.3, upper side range 22.1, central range 20.2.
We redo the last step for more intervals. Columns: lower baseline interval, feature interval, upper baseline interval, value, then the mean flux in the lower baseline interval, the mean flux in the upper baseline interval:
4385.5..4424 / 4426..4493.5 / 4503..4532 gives 1.6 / 17.7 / 21.8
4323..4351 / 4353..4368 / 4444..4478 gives -1.6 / 16.2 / 19.3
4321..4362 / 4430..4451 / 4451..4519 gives 0.3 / 16.7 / 20.3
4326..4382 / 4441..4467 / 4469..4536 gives 0.7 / 17.3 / 20.9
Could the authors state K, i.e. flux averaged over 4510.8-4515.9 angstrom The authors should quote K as 22.8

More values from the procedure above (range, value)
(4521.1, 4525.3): 21.8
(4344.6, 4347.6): 16.6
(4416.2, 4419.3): 18.9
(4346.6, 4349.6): 17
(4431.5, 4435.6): 17.3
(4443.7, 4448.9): 19.8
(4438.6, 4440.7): 19.4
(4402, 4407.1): 17.1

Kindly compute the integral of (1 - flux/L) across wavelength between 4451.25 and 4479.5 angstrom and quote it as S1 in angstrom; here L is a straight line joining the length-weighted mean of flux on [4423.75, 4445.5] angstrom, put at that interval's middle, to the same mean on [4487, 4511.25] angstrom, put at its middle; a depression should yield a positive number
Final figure 0.7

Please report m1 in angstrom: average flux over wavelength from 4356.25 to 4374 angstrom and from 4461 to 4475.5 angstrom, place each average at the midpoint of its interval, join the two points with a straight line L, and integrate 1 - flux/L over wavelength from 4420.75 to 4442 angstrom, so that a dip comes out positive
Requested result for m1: 0.5 angstrom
